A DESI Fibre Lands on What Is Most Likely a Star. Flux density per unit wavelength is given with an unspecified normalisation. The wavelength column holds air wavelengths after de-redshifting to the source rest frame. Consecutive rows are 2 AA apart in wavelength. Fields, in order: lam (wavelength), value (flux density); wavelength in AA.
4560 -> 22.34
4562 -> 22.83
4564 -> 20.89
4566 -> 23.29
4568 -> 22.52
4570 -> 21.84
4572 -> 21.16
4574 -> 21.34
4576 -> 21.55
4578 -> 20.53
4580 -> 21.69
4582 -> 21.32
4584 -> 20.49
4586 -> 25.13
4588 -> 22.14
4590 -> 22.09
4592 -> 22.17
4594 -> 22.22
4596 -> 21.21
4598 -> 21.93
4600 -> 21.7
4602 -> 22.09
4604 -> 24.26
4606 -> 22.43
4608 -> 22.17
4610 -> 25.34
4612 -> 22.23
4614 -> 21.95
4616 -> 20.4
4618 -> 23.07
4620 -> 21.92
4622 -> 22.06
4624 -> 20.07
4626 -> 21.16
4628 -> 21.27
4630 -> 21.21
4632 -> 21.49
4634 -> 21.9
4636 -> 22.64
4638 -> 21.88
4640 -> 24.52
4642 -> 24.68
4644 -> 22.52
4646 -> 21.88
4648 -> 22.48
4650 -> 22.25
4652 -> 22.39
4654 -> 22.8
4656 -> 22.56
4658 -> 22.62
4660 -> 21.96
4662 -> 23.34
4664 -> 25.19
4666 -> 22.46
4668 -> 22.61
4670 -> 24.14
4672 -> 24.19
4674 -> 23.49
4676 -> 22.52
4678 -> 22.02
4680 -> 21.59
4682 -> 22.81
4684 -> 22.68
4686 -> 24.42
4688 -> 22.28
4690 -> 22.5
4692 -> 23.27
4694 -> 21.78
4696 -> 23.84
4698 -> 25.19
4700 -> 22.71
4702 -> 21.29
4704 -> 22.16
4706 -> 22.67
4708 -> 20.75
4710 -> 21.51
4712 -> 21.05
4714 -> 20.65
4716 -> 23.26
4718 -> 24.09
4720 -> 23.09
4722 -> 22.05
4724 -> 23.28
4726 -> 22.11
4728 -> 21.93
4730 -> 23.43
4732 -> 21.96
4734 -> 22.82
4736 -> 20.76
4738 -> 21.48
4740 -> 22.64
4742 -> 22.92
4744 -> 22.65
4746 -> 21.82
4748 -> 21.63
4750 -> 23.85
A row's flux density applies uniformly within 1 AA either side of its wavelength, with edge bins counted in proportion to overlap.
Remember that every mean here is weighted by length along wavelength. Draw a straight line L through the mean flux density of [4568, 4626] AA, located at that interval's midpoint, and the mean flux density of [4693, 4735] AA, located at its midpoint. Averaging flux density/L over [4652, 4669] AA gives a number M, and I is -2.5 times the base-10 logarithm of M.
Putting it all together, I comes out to -0.03 mag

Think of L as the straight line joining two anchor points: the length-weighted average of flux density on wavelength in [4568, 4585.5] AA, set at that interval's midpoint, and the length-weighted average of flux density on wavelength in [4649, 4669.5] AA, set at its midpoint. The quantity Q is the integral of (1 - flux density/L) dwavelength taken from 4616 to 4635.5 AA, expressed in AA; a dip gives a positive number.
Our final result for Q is 0.6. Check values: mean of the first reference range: 21.4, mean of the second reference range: 22.9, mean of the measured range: 21.5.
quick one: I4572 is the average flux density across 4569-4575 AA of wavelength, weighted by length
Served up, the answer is 21.4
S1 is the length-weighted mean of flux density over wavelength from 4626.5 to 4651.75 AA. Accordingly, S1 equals 22.4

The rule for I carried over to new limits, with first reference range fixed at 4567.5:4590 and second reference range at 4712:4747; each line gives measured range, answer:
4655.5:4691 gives -0.04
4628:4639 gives 0.01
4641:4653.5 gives -0.03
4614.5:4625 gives 0.02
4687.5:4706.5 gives -0.03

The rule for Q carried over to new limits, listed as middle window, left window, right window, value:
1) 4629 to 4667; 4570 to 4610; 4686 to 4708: -0.4 AA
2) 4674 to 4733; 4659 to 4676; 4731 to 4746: 0.6 AA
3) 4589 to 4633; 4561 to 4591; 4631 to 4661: 0.4 AA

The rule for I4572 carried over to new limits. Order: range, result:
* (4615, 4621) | 21.8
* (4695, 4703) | 23.3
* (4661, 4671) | 23.5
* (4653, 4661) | 22.5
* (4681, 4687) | 23.3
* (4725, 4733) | 22.4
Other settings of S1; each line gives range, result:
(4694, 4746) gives 22.4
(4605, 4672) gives 22.5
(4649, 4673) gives 23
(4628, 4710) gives 22.7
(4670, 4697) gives 22.9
